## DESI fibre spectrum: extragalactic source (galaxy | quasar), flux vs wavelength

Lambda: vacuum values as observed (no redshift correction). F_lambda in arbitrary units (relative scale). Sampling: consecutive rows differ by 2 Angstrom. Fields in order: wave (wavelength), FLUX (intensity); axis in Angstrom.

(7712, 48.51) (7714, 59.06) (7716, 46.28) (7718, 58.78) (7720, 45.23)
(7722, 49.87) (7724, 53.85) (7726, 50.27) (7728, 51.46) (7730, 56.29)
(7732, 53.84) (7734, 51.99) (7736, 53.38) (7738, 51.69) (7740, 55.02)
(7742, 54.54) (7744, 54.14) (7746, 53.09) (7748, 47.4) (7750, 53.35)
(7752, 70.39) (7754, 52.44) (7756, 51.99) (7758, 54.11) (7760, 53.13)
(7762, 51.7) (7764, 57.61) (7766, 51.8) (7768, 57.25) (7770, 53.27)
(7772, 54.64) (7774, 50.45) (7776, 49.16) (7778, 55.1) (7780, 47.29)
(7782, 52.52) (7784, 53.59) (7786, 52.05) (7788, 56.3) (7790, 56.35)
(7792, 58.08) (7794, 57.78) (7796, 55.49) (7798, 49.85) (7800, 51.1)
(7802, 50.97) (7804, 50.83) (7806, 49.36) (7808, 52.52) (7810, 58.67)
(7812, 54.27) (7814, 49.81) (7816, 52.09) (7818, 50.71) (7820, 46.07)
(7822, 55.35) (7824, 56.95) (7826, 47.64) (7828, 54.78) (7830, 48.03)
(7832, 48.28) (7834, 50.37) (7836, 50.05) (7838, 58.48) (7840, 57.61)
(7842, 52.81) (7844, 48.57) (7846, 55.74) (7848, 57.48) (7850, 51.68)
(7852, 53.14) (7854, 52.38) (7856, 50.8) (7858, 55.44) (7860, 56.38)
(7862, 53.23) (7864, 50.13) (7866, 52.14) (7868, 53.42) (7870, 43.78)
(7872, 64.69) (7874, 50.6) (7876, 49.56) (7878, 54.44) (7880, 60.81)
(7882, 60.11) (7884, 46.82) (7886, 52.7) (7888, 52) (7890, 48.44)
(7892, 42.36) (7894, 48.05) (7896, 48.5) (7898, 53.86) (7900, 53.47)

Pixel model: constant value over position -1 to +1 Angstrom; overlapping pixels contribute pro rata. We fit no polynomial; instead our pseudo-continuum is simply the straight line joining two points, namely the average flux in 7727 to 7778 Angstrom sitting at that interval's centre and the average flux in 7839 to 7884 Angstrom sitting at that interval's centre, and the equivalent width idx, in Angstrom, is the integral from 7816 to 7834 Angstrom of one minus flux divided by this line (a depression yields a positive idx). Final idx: 0.9 Angstrom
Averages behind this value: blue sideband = 53.8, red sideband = 53.7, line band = 51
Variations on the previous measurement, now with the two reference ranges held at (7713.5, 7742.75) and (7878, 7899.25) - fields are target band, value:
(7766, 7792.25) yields -0.5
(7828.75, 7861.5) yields -0.7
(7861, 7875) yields -0.2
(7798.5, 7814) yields 0.0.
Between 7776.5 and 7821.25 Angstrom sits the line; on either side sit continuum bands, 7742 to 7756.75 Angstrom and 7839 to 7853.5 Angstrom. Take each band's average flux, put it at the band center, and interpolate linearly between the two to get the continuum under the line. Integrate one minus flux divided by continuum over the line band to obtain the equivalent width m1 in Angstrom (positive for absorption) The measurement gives 1.3 Angstrom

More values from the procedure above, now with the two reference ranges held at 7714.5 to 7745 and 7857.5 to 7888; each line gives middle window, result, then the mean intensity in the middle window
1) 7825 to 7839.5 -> 0.5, 51.3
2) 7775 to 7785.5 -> 0.3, 51.6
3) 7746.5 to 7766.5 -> -0.6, 54.4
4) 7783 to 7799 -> -0.6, 54.9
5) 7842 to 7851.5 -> 0.0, 53.3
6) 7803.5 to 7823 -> 0.4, 52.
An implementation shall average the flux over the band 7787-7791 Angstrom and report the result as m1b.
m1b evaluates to 56.3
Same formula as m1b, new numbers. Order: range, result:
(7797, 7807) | 50.4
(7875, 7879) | 52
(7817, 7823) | 50.7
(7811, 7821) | 50.6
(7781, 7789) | 53.6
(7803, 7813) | 53.1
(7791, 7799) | 55.3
